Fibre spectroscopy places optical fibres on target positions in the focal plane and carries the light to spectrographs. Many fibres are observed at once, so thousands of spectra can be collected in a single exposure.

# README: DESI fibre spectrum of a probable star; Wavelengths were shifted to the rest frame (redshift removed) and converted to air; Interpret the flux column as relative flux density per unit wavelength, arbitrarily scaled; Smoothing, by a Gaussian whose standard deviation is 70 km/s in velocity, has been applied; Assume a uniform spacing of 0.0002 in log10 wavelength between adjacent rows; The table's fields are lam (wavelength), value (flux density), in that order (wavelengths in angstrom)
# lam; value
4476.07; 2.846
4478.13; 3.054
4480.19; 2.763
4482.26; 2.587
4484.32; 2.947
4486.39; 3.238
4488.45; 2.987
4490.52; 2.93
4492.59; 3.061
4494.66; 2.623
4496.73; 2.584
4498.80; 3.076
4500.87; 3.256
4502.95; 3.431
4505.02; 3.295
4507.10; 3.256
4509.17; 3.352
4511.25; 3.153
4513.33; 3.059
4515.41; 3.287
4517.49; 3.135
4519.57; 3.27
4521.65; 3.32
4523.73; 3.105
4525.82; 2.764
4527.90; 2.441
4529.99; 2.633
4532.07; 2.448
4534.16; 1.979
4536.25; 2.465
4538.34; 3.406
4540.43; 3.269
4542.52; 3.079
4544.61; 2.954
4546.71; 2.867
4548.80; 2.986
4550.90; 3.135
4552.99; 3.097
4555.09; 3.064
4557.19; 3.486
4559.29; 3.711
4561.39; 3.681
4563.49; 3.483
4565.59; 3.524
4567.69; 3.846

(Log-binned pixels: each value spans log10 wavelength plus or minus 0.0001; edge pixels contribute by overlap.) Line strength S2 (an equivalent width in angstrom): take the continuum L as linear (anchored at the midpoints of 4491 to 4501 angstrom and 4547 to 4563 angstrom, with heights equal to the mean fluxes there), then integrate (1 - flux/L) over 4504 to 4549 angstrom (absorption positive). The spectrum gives 1.7 angstrom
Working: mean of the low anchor 2.89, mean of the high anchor 3.29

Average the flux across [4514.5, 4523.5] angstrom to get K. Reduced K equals 3.24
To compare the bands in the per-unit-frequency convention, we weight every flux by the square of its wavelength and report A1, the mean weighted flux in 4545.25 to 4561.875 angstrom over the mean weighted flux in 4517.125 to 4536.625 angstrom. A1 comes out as 1.19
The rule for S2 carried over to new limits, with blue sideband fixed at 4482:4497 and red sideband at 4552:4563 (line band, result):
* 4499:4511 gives -1.1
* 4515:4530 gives 0.7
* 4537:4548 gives 0.7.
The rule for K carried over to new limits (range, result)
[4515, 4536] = 2.81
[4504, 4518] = 3.22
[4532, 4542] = 2.76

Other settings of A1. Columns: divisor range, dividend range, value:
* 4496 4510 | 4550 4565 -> 1.09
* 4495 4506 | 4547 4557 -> 1.02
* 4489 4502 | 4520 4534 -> 0.95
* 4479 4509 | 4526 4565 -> 1.02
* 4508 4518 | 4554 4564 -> 1.11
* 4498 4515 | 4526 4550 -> 0.87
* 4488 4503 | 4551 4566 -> 1.18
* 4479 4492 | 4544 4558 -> 1.09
